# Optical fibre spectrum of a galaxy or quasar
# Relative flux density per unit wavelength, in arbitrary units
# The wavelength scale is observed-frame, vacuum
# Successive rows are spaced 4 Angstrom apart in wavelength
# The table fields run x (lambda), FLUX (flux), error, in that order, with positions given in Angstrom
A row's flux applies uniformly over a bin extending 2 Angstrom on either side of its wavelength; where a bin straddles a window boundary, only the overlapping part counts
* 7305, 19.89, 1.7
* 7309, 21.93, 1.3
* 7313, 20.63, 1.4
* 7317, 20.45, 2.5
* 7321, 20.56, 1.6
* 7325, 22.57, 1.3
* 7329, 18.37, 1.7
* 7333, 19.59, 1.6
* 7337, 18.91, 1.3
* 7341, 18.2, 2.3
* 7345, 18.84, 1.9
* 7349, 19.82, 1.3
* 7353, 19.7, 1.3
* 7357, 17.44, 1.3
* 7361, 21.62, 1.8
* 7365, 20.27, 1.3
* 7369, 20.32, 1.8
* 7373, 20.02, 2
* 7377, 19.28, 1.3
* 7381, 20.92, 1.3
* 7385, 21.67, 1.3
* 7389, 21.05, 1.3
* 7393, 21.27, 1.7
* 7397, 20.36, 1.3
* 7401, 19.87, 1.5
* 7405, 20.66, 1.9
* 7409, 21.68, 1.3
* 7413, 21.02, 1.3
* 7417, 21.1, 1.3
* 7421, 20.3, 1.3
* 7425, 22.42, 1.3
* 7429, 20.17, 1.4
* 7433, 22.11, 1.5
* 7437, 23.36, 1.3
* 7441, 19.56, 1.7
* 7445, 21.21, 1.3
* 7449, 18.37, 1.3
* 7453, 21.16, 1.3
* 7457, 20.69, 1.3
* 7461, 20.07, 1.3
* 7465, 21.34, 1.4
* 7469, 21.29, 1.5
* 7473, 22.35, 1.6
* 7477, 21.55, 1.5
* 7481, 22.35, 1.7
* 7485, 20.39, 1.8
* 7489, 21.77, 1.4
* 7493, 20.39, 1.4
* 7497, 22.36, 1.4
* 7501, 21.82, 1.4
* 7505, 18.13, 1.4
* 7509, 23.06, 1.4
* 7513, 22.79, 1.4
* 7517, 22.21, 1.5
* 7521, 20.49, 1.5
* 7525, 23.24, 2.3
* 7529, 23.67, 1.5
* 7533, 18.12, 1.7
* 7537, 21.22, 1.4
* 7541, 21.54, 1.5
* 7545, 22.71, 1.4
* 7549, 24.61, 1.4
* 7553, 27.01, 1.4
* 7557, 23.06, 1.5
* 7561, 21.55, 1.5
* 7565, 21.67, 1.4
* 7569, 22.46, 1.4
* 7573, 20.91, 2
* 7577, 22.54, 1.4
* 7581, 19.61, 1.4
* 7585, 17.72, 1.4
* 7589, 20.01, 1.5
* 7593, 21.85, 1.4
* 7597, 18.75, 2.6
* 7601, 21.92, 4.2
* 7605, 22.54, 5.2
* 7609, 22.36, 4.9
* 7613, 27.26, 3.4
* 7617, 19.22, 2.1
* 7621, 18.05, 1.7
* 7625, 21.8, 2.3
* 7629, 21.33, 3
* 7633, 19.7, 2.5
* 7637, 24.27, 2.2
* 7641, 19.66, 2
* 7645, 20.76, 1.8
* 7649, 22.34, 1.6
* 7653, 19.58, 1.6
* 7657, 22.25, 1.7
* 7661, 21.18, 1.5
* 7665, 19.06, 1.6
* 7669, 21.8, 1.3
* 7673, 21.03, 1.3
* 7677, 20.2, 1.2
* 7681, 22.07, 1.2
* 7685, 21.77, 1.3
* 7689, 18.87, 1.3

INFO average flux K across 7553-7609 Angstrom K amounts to 21.4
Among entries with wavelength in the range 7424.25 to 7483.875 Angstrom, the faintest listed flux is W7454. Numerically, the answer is 18.37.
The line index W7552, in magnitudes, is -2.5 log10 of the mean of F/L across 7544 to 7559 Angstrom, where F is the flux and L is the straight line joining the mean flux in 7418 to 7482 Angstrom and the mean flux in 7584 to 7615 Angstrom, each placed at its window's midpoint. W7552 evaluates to -0.14 mag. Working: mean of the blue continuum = 21.1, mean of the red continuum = 21.7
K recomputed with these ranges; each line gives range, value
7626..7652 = 21.3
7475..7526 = 21.5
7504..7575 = 22.2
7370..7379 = 19.7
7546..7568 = 23.5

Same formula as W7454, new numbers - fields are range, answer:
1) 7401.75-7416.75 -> 20.66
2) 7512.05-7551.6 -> 18.12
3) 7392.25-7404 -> 19.87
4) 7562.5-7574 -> 20.91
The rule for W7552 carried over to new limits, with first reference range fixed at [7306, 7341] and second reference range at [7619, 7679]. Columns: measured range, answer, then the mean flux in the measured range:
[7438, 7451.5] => 0.02 mag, 20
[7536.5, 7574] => -0.10 mag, 22.8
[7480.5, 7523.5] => -0.04 mag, 21.4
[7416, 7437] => -0.05 mag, 21.4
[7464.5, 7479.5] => -0.06 mag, 21.7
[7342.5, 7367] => 0.04 mag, 19.6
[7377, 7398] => -0.03 mag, 20.9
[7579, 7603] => 0.04 mag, 20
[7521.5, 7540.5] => -0.04 mag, 21.5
